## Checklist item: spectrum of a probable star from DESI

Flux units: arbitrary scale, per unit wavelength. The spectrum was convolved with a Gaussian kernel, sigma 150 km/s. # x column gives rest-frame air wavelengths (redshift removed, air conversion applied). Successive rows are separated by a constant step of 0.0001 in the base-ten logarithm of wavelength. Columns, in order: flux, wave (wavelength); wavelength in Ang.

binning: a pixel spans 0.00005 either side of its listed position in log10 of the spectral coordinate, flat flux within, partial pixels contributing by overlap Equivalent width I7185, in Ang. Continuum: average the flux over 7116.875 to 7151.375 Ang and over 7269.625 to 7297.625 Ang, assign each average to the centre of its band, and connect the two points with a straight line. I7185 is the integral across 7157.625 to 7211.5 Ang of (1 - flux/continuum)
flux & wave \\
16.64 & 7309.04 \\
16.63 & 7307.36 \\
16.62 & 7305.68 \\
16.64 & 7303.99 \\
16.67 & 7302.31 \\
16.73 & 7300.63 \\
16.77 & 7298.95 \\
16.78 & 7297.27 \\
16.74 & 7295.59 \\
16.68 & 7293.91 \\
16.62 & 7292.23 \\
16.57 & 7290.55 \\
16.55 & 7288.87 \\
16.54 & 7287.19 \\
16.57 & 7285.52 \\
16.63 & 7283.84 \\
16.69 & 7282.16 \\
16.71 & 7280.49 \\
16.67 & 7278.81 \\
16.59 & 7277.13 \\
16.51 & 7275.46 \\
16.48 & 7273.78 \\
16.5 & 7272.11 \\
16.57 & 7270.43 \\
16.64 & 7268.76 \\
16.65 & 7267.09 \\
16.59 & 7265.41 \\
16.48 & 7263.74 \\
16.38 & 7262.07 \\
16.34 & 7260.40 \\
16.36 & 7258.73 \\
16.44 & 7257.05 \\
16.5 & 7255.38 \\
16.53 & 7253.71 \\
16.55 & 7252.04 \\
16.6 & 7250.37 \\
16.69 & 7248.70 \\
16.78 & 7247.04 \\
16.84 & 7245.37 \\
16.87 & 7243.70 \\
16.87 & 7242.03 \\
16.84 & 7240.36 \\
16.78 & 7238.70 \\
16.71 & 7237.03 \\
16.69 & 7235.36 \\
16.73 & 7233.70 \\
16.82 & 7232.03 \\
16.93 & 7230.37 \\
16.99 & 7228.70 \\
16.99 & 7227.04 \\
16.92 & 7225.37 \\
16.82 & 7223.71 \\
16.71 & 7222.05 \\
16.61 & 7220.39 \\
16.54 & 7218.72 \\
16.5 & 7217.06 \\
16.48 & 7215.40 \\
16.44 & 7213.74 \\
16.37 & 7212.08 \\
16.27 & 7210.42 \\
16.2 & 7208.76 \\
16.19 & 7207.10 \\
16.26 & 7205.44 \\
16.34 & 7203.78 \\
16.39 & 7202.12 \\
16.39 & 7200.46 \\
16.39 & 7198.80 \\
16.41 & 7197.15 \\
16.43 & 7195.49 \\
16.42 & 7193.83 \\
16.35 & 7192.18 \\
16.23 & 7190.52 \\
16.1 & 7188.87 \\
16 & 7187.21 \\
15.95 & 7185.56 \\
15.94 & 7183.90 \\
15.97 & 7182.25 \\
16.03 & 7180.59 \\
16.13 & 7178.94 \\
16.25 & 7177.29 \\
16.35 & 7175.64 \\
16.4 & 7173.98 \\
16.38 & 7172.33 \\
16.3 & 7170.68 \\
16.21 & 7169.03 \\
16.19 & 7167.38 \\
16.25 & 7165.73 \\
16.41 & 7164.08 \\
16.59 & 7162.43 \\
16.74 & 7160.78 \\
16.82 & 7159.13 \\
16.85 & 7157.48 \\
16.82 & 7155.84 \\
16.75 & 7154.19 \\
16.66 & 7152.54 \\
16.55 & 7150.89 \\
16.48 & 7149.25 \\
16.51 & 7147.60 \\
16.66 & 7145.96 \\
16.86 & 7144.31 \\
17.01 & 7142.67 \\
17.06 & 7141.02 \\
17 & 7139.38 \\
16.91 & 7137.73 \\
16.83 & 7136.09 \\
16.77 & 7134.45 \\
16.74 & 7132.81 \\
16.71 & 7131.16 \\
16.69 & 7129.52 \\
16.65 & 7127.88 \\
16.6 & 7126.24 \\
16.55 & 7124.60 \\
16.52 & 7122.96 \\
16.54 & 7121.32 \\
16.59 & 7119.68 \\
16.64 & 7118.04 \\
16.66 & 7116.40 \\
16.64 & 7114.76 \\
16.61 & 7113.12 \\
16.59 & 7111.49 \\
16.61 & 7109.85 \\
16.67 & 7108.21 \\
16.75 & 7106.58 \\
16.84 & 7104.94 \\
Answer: 1.2 Ang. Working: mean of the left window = 16.7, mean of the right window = 16.6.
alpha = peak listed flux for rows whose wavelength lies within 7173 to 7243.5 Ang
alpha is 16.99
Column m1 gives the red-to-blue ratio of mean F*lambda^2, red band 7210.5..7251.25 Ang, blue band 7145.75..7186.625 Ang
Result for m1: 1.04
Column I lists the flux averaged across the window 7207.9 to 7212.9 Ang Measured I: 16.3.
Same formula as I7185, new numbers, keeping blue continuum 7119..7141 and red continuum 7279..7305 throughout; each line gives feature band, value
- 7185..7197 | 0.33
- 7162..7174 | 0.27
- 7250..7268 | 0.19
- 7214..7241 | -0.11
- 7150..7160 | -0.02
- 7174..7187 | 0.46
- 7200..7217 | 0.35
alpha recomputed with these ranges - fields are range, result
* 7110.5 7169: 17.06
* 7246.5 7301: 16.78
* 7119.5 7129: 16.65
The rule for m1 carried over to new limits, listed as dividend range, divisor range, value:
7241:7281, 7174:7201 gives 1.04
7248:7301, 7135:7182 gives 1.03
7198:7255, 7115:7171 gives 1.02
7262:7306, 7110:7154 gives 1.04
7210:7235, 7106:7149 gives 1.03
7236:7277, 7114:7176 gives 1.03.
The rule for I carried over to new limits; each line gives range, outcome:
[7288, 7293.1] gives 16.6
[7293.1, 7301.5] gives 16.7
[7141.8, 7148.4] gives 16.8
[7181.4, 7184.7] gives 15.9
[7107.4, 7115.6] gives 16.6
